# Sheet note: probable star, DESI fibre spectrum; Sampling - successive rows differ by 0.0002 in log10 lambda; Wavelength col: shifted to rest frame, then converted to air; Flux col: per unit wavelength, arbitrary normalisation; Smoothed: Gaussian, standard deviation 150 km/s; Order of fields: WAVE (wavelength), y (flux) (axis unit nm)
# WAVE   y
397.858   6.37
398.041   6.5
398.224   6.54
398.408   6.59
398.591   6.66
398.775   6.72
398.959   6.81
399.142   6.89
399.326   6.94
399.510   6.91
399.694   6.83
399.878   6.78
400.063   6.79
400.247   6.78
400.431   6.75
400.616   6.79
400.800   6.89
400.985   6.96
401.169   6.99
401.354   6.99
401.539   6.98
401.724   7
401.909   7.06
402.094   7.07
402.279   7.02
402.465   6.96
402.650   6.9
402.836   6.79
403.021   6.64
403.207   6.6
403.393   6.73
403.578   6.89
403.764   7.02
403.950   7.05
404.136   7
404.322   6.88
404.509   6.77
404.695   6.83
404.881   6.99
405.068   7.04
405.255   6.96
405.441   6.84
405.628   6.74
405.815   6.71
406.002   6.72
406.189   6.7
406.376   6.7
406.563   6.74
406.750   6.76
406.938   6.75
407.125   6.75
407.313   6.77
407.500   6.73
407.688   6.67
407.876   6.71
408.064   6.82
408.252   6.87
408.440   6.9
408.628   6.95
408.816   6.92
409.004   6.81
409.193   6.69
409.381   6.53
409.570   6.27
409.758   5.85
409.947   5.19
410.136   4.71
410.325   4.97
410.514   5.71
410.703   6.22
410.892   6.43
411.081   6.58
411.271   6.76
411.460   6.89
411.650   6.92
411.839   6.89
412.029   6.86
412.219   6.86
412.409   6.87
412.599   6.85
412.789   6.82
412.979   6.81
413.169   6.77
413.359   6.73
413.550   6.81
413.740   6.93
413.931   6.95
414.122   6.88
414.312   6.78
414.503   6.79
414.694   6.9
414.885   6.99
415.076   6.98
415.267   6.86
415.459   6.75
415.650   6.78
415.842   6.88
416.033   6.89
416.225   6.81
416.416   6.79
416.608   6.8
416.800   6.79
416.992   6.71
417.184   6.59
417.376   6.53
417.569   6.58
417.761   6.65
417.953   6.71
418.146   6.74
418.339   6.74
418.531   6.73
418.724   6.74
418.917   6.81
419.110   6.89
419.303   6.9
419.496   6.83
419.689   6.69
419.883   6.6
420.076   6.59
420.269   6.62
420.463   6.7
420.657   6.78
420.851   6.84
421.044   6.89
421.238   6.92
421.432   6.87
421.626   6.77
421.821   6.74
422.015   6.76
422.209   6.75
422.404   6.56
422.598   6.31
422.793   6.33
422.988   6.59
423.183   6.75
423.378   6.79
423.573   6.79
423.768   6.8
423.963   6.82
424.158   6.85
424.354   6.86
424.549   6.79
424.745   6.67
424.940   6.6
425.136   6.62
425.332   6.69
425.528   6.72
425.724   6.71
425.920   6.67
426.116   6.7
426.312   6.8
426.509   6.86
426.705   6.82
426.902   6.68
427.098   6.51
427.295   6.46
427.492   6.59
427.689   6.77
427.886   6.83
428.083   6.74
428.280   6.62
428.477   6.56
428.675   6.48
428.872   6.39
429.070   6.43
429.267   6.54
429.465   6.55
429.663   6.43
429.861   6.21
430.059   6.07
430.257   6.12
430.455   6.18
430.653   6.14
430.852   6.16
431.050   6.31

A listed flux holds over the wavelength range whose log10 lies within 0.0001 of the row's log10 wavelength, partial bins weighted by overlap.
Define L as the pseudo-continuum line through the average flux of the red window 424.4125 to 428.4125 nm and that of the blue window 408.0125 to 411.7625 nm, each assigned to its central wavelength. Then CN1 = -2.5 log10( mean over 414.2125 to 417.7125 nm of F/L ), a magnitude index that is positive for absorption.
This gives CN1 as -0.05 mag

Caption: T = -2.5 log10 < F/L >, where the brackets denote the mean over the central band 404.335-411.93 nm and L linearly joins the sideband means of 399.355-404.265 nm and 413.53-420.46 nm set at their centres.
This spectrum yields 0.04 mag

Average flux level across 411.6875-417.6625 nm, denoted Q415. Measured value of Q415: 6.81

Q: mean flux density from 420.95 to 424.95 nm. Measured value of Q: 6.73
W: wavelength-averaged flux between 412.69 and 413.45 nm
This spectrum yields 6.79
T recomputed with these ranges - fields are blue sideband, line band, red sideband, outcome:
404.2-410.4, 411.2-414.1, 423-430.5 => -0.041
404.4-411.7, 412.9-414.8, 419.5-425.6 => -0.035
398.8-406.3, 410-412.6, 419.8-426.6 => 0.074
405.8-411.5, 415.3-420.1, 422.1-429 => -0.027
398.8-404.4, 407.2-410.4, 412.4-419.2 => 0.075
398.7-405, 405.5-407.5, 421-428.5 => 0.018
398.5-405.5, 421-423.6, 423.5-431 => -0.008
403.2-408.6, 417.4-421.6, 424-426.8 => 0.003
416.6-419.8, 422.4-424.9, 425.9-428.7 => 0.001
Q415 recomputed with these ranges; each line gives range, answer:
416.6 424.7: 6.72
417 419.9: 6.72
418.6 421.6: 6.78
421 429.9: 6.67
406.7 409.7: 6.73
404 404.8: 6.88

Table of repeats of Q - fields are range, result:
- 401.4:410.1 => 6.75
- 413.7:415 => 6.89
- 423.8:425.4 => 6.74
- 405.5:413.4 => 6.57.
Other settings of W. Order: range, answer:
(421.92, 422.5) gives 6.69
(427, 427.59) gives 6.52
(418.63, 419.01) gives 6.77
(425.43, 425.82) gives 6.71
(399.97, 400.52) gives 6.77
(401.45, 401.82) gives 6.99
